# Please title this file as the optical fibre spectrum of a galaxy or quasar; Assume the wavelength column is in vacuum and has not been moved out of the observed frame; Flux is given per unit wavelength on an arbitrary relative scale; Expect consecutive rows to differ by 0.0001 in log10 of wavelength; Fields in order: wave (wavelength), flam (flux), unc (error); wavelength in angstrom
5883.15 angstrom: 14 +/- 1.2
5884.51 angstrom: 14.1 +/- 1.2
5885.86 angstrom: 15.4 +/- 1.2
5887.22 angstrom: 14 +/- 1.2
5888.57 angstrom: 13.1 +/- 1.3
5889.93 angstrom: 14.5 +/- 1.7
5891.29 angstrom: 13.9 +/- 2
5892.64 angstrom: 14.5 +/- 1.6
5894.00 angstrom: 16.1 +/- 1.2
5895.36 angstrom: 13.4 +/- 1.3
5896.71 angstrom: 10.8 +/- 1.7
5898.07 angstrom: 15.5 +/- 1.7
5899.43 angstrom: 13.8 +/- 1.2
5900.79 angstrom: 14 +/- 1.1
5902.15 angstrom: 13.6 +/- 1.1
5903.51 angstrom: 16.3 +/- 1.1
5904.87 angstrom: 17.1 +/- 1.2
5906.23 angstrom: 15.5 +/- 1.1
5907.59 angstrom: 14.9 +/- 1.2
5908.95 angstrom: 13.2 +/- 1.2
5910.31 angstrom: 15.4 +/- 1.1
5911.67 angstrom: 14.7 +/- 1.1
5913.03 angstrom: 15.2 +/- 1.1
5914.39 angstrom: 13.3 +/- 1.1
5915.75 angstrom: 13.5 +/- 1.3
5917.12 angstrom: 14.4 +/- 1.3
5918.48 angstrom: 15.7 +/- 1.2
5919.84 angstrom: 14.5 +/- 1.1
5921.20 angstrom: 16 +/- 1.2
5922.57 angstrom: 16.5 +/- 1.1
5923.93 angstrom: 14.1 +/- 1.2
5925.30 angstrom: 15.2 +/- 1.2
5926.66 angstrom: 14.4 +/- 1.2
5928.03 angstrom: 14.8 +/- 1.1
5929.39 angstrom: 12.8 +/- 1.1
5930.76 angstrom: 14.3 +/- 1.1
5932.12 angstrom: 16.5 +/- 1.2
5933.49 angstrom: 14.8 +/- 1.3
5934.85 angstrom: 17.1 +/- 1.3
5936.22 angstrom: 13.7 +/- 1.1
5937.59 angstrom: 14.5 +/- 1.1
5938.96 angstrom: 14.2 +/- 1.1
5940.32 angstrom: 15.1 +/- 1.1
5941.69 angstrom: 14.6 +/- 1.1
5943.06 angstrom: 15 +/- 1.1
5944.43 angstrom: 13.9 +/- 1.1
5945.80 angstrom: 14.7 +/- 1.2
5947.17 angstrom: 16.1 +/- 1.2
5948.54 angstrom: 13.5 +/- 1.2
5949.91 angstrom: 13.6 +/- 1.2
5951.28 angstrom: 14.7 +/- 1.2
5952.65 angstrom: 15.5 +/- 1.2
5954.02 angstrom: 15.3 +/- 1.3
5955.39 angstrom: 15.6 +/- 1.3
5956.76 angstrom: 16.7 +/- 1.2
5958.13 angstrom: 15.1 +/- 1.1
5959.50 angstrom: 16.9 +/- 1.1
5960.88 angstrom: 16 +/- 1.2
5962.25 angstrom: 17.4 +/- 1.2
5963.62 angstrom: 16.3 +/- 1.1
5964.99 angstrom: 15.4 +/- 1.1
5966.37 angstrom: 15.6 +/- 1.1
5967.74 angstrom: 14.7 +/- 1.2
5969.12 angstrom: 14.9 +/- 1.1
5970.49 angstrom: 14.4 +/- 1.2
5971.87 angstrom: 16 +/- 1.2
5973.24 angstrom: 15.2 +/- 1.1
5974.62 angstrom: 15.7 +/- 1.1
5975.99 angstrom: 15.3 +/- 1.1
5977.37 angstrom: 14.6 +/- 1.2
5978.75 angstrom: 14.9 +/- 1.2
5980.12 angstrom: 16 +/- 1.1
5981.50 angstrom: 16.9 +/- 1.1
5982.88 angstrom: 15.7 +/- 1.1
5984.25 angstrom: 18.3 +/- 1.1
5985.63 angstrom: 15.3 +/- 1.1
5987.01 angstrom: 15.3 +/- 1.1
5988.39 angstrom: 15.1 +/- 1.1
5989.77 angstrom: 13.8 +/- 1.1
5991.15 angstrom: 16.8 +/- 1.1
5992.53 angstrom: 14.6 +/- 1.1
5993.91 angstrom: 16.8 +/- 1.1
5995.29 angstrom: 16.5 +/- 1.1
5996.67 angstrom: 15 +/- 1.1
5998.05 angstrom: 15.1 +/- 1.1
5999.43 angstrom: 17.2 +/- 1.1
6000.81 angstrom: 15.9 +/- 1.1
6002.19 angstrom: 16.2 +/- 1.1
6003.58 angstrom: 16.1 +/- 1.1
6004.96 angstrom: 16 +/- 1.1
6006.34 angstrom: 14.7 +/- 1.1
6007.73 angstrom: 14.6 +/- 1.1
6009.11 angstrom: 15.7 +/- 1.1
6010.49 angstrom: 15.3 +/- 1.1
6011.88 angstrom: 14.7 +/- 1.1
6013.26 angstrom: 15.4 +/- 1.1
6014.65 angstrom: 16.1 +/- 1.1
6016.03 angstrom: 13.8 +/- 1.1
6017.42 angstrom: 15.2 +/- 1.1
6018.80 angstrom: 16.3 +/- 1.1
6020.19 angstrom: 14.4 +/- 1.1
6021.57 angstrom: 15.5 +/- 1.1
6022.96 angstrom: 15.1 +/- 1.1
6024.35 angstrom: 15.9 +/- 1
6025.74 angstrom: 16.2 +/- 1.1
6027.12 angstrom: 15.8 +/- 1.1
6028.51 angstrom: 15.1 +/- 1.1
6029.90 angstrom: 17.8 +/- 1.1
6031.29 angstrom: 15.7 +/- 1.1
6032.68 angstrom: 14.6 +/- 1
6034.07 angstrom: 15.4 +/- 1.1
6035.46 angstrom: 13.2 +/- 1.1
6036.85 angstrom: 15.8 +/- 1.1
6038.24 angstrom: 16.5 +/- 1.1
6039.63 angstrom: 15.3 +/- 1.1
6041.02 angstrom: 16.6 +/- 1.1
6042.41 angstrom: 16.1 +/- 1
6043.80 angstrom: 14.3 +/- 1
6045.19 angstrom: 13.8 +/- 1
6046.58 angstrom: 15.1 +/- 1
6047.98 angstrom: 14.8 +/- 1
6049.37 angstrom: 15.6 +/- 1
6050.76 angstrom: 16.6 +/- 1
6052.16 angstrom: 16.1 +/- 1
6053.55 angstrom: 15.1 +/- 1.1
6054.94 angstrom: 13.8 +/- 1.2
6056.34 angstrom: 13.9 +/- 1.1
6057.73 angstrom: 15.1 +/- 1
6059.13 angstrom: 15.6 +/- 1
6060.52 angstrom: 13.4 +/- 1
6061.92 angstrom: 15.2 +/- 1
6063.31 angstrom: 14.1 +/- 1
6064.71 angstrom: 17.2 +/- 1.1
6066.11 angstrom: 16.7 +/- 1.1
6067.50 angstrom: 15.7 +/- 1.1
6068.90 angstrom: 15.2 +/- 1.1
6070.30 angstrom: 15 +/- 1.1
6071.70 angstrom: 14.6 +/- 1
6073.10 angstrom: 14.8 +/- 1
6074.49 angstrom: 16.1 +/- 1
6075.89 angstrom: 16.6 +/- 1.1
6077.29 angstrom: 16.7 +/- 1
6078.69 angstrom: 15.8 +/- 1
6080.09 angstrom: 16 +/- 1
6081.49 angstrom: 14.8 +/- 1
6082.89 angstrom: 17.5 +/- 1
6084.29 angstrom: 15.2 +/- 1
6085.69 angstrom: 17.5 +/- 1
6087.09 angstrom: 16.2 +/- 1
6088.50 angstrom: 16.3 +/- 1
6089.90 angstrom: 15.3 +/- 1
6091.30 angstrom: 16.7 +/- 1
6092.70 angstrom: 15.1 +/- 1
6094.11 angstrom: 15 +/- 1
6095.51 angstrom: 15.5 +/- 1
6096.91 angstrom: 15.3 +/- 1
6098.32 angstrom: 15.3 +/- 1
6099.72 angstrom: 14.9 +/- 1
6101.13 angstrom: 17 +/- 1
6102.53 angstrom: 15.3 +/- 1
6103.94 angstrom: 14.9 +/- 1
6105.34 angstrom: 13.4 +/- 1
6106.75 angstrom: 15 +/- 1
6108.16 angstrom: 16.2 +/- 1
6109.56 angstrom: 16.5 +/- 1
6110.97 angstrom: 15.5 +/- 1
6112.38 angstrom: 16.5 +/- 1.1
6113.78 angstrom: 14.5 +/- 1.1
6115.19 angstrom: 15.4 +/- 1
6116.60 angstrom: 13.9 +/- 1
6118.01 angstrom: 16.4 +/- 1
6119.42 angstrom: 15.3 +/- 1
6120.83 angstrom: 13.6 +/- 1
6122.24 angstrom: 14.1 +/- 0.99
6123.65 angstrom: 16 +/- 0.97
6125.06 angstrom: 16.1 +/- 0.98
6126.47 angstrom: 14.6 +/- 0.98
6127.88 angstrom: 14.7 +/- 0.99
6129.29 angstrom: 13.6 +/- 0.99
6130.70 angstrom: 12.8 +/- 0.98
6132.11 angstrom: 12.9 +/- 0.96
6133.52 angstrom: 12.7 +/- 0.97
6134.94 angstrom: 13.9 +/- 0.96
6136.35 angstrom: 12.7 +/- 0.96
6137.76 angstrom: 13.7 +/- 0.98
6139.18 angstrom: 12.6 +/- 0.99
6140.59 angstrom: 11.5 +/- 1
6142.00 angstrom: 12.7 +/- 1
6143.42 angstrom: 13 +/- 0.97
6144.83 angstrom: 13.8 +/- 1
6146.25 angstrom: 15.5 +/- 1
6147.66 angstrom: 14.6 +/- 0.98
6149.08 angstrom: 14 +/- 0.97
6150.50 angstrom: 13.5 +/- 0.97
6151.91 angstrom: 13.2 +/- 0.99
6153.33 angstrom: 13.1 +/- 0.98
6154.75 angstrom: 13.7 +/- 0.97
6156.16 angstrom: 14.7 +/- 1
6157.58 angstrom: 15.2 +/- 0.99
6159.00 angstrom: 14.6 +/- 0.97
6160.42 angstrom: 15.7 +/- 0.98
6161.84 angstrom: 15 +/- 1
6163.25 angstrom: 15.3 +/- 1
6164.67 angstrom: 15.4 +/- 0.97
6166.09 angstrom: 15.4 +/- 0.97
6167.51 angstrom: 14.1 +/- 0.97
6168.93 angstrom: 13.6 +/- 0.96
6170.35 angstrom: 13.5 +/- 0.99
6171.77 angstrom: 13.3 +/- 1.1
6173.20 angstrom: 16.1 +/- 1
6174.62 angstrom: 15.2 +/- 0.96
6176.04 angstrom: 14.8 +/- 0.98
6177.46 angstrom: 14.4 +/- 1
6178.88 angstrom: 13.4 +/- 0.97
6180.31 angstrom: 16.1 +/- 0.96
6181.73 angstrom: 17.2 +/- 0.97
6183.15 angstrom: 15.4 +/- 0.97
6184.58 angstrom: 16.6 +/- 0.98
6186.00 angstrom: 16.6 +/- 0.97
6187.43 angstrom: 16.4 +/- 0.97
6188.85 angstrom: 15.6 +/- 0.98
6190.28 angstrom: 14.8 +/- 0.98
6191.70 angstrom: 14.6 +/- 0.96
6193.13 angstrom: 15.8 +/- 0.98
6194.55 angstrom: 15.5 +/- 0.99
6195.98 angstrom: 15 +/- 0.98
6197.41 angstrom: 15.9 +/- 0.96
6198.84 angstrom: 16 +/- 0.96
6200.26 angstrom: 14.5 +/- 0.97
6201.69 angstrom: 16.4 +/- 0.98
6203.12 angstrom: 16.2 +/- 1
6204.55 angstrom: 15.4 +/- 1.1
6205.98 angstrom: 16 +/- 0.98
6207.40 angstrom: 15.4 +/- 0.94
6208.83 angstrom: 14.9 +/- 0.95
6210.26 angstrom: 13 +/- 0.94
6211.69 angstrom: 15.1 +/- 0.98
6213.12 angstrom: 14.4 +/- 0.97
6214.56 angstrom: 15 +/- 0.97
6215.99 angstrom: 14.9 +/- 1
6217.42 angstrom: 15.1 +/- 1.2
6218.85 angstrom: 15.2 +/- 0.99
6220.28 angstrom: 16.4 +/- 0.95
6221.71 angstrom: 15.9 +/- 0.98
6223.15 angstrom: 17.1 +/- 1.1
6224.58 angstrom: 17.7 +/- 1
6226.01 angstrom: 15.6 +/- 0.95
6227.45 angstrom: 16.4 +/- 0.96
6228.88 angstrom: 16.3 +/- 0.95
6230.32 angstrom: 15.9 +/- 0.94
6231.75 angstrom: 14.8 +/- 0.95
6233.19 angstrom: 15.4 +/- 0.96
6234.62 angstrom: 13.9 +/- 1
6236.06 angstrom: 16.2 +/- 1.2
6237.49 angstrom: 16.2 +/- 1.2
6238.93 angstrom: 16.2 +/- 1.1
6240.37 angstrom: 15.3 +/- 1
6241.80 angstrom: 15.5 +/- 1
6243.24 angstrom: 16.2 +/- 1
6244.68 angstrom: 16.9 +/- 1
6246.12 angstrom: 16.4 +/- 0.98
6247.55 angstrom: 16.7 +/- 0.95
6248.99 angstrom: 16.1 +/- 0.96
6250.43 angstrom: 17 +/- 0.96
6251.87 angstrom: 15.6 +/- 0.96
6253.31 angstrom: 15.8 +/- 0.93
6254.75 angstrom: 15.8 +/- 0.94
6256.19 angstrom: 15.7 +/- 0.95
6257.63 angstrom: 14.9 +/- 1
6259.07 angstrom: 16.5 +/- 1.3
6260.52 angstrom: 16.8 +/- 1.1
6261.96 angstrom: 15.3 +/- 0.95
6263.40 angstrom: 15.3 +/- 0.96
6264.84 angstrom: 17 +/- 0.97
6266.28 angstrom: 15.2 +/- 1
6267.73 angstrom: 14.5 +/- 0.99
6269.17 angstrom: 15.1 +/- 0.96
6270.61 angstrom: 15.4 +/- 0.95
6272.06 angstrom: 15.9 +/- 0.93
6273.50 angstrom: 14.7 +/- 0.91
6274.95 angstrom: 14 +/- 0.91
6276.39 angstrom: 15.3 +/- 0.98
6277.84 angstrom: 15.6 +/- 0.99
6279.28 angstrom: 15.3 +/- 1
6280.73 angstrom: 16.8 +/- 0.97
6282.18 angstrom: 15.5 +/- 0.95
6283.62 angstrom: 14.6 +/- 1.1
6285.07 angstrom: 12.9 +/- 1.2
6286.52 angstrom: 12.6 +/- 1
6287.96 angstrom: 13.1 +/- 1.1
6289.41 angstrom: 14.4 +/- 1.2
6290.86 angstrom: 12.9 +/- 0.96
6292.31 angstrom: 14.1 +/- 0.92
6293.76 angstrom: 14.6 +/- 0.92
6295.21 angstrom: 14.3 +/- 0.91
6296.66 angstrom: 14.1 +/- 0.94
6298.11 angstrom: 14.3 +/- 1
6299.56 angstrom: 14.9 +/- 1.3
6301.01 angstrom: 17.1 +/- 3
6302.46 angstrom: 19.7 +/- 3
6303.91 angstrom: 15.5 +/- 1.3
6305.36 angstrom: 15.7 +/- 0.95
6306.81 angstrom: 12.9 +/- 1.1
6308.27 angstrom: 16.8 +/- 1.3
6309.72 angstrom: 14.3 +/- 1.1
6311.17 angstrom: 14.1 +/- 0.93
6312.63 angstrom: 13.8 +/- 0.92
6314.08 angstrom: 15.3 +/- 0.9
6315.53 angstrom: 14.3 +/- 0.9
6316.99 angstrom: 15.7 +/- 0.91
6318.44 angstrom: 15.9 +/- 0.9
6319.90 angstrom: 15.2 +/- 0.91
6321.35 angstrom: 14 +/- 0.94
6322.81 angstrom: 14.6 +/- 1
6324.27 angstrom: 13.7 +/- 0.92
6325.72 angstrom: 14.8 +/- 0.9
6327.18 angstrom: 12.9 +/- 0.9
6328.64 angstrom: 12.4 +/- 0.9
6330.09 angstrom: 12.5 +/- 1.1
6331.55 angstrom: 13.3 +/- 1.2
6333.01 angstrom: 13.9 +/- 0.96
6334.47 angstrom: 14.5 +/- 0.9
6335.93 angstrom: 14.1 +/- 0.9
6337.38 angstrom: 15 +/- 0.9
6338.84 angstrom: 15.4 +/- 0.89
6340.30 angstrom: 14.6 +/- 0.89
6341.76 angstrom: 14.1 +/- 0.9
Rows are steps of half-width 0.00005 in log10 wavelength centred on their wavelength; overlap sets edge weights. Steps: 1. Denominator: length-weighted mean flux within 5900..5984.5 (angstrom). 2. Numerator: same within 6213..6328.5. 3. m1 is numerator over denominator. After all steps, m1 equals 1.01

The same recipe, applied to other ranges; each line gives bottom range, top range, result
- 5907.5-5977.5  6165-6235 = 1.02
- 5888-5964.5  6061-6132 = 1.04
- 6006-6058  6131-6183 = 0.93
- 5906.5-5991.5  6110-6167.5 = 0.94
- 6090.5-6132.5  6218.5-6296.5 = 1.02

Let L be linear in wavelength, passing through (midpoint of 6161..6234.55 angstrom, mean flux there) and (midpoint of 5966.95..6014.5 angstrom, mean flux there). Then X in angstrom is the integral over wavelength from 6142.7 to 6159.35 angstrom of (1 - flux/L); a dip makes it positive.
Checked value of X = 1.5 angstrom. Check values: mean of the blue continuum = 15.6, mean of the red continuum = 15.4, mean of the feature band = 14.1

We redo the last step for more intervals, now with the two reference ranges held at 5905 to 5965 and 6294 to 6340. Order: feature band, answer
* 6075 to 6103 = -1.91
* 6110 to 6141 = 1.22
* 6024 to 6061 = -0.93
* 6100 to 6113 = -0.60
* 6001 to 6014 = -0.41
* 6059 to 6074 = -0.32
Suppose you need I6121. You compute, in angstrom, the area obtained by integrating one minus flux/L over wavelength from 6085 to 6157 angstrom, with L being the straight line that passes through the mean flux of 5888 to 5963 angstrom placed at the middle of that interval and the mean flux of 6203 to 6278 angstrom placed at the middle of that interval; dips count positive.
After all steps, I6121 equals 3.3 angstrom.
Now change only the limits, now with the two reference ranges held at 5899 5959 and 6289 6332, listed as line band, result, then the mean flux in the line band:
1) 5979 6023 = -2.35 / 15.6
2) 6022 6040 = -0.95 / 15.6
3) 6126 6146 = 1.99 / 13.3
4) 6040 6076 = -1.16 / 15.3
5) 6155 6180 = 0.02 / 14.7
